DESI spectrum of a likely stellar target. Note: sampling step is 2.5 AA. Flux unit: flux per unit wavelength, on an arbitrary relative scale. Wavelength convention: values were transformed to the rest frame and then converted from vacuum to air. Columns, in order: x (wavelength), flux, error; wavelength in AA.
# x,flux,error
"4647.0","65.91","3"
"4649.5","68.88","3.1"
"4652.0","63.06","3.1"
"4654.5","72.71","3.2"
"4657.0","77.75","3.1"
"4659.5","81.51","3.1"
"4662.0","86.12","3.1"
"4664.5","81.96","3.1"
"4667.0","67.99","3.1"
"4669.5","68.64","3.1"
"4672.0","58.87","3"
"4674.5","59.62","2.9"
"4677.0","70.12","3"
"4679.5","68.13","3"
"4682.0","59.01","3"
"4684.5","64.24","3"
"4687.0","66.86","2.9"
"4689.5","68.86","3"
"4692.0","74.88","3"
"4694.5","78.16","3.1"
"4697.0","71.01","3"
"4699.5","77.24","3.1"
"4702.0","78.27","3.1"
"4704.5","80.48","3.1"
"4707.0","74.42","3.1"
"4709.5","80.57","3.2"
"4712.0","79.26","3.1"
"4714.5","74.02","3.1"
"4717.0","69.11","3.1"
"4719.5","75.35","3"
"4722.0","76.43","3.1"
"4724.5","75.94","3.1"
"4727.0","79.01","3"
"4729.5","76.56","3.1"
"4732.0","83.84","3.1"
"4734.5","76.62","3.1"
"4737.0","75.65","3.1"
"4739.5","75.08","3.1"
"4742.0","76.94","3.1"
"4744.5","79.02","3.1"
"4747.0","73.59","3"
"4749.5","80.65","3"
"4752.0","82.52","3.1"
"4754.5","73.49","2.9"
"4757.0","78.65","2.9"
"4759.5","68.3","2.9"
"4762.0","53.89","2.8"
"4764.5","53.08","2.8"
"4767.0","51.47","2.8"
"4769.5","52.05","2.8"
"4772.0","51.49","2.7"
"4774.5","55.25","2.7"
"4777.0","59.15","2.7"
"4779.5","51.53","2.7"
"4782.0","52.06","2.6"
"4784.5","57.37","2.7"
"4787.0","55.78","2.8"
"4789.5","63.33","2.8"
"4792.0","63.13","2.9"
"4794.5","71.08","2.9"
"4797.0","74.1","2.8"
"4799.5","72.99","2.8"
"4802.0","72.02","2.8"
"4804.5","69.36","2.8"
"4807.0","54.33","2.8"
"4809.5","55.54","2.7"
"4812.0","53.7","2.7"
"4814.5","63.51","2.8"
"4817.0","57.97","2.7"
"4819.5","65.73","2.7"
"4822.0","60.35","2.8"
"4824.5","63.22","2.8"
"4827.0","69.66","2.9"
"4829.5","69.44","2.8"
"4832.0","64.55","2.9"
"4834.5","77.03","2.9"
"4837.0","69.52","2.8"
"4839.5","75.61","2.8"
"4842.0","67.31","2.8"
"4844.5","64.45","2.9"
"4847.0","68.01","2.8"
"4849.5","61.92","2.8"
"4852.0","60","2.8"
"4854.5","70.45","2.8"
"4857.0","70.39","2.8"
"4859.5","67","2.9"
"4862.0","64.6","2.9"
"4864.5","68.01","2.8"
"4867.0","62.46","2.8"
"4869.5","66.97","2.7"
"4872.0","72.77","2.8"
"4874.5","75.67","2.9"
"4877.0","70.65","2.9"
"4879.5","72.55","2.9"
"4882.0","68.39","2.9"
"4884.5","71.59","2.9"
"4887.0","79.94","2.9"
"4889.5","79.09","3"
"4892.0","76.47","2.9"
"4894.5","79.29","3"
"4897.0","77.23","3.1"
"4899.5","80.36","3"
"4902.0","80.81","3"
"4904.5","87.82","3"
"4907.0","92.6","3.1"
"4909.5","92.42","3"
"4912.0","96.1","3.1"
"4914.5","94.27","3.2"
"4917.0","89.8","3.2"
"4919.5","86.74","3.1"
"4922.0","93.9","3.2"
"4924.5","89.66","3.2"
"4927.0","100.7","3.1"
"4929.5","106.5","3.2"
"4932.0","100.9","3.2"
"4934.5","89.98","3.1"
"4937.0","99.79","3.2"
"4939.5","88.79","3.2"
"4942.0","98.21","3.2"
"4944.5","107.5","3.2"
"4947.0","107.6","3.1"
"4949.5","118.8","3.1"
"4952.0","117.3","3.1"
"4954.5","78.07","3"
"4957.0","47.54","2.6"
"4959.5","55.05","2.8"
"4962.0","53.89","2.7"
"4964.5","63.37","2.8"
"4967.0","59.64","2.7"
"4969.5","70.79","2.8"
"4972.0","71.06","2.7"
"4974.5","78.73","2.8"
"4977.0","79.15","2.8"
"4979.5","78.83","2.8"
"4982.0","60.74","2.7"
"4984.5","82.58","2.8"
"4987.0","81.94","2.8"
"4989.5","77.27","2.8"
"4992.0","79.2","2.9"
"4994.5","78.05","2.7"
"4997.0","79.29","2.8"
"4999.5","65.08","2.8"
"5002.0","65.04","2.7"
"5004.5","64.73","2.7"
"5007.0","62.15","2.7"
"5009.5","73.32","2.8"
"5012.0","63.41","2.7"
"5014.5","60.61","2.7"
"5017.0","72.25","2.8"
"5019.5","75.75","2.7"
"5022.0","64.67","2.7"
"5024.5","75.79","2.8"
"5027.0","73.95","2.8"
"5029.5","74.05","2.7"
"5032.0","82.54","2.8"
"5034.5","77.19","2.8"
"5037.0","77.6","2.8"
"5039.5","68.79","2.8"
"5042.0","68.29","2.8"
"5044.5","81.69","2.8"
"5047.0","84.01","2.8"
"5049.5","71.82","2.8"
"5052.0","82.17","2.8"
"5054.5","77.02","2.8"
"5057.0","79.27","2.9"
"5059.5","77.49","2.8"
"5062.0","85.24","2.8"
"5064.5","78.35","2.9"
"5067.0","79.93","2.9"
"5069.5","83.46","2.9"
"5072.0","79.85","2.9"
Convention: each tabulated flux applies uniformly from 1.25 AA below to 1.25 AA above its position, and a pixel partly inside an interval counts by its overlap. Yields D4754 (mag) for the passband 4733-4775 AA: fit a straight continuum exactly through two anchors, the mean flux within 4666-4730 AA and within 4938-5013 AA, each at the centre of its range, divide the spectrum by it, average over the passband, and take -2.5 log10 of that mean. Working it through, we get 0.07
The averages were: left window 72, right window 77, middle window 68.4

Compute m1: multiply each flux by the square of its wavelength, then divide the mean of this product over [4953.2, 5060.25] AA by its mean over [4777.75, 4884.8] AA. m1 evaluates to 1.18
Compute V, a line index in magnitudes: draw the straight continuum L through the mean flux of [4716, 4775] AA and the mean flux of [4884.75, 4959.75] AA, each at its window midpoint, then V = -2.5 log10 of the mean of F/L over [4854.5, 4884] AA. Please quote 0.21 mag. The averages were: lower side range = 70.8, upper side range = 90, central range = 69.2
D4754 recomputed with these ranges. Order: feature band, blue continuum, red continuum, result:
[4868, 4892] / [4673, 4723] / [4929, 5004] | 0.072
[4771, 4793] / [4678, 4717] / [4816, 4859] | 0.220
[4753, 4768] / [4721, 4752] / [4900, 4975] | 0.231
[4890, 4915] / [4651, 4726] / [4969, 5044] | -0.171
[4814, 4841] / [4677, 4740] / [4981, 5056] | 0.106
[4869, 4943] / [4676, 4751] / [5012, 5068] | -0.139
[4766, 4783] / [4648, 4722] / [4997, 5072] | 0.338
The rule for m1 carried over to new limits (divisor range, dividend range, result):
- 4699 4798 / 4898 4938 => 1.43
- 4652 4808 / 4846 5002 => 1.24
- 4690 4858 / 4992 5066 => 1.20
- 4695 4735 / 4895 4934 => 1.29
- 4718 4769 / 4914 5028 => 1.20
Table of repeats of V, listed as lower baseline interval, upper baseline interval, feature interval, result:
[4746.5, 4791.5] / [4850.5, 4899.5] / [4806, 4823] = 0.124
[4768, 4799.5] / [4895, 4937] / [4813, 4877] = 0.106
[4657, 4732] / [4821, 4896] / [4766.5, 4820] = 0.182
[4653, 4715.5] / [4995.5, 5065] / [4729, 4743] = -0.066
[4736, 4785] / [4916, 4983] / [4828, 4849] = 0.062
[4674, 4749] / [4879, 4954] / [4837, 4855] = 0.262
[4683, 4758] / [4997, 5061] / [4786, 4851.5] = 0.146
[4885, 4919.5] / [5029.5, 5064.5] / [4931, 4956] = -0.206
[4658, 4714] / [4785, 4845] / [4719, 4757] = -0.114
